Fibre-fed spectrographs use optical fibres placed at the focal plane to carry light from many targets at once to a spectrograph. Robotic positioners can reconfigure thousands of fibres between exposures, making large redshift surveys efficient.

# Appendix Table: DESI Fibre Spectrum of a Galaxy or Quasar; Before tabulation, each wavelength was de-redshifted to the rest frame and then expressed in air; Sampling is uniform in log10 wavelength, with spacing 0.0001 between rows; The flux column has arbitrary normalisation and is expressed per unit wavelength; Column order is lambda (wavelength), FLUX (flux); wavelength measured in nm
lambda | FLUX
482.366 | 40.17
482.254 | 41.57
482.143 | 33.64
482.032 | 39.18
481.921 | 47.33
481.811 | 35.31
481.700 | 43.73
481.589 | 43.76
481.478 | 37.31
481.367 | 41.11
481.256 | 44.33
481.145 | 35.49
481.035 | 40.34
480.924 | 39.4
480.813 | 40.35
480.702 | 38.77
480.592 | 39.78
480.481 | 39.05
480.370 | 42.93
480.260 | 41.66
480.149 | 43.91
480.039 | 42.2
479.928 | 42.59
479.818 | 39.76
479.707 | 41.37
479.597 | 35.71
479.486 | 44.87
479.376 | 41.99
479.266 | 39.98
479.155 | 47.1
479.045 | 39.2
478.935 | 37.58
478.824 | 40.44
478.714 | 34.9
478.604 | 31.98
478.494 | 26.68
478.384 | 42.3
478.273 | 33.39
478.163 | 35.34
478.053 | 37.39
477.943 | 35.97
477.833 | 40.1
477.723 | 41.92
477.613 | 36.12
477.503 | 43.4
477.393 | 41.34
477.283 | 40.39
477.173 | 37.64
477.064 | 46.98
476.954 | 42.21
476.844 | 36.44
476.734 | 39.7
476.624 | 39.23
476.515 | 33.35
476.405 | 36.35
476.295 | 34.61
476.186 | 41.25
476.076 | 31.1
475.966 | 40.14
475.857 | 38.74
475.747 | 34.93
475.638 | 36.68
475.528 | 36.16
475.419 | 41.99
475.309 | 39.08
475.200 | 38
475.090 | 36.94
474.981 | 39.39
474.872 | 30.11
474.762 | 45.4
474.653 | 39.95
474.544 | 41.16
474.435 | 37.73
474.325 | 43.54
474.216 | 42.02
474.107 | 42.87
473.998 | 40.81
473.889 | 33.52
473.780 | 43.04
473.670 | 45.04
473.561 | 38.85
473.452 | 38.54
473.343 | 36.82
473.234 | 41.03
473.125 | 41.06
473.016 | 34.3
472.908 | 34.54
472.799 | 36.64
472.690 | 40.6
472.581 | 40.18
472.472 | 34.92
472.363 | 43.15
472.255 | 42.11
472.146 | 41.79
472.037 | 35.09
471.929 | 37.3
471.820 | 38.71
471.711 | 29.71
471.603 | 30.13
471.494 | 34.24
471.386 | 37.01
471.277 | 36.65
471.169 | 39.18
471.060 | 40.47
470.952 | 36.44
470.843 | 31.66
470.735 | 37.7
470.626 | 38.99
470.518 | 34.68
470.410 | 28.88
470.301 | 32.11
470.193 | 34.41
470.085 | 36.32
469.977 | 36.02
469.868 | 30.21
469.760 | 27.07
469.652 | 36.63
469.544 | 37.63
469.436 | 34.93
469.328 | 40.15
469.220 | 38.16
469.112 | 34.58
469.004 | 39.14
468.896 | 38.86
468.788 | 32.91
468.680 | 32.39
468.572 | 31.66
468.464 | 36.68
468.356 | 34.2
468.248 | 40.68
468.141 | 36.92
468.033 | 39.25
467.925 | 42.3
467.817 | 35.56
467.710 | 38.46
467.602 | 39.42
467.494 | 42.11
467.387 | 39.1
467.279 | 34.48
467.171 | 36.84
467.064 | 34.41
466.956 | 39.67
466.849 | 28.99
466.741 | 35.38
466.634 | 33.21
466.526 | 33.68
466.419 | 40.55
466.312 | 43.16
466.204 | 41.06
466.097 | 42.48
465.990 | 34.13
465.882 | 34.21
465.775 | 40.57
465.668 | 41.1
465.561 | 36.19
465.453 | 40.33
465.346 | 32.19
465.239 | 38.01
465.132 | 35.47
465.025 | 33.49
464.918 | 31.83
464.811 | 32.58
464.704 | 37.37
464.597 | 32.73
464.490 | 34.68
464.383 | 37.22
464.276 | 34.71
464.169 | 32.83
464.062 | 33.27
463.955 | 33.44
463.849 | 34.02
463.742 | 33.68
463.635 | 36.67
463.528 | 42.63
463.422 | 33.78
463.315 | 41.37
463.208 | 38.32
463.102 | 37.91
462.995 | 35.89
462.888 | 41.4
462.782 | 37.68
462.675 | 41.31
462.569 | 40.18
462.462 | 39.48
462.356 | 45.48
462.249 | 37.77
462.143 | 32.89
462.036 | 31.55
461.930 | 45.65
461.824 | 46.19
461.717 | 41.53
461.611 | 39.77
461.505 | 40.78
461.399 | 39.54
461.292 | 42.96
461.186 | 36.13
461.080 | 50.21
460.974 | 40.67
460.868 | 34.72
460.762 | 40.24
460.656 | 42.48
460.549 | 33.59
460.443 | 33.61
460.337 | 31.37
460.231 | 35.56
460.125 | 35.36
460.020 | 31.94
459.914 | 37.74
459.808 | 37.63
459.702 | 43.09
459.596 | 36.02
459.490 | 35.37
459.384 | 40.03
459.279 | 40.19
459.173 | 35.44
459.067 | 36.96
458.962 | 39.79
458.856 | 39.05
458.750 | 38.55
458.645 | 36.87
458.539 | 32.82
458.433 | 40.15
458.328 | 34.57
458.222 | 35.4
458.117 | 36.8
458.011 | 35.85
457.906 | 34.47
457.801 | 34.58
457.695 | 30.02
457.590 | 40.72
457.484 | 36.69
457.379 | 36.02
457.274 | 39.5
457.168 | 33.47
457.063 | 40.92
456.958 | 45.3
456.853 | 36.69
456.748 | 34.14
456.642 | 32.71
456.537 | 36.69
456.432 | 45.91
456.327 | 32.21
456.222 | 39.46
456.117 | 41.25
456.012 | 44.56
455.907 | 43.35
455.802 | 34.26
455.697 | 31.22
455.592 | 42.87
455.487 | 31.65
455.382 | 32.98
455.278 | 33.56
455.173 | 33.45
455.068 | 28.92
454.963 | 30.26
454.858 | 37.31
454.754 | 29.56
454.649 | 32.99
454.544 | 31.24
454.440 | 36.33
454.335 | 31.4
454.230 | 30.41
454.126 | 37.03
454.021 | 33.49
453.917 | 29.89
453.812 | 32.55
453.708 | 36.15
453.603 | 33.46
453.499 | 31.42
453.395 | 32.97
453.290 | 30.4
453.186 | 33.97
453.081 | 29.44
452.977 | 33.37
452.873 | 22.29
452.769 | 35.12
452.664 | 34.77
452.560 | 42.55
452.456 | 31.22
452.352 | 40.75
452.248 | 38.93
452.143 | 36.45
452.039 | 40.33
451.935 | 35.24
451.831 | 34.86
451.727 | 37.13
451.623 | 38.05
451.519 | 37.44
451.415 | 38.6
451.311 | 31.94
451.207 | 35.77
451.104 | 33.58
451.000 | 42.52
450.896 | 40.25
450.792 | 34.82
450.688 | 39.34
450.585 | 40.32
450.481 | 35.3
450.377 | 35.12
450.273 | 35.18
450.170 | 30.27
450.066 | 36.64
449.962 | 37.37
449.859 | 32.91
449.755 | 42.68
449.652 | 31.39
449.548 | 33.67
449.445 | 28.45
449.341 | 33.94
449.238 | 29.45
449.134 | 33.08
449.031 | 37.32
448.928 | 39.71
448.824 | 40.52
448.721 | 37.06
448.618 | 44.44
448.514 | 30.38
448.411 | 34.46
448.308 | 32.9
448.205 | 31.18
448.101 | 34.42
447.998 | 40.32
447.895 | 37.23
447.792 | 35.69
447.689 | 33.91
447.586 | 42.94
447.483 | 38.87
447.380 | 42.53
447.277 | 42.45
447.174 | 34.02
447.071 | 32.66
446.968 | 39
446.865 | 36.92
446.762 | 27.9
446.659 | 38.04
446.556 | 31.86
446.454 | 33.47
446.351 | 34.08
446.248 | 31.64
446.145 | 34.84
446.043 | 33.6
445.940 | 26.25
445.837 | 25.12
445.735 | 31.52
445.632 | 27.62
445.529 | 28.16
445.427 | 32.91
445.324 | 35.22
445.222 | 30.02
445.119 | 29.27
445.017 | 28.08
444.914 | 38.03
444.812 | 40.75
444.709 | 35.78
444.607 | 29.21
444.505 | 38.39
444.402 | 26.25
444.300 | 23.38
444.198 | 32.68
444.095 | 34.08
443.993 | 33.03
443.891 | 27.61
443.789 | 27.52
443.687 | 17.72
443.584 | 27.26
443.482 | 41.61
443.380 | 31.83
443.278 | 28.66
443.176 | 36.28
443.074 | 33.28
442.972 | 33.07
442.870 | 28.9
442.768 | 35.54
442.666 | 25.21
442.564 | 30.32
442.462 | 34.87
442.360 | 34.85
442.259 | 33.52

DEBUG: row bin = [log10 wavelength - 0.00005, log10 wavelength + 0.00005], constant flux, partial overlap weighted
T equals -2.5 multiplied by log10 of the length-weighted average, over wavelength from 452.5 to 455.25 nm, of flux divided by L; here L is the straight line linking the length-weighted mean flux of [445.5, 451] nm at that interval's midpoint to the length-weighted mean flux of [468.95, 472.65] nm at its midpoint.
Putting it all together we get 0.083 mag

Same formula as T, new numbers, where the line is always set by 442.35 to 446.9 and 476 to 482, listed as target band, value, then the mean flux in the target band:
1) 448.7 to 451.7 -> -0.10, 36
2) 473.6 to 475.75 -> -0.03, 39.5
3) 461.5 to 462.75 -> -0.13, 40.1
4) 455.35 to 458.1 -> -0.09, 37.2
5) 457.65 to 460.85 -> -0.05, 36.5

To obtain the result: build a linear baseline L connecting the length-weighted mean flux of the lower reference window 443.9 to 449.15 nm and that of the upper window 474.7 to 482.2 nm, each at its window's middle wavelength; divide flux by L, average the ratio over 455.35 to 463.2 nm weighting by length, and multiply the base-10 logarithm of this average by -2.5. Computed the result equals -0.05 mag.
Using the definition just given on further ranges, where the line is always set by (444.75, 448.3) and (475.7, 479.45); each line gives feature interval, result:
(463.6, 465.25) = 0.07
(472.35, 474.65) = -0.05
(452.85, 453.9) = 0.11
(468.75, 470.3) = 0.05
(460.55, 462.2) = -0.11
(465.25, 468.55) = -0.02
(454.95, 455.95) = 0.03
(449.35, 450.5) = 0.01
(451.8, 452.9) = -0.03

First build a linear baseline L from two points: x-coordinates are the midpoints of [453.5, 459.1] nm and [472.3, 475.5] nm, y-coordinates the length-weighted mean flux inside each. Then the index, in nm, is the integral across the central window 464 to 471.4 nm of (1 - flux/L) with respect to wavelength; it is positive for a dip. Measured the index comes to 0.369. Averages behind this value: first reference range 35.7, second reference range 39.3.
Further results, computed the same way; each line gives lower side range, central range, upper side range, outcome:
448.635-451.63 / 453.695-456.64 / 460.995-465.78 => 0.14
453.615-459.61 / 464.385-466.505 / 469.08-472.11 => -0.08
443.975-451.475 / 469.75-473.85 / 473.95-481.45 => 0.16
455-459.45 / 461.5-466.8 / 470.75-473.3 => -0.05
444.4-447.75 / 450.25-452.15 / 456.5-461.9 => -0.09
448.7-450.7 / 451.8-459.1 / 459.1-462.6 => 0.32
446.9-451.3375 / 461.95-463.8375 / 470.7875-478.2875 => -0.04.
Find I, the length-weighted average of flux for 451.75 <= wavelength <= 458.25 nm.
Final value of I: 35.2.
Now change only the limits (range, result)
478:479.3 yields 37.1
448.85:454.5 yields 35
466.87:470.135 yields 36.5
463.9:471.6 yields 36.1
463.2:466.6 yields 36.4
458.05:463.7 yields 38.3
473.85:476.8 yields 38.3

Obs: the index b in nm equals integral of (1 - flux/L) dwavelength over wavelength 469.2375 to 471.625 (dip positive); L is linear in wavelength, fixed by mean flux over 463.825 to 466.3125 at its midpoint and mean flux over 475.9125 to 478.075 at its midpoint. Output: 0.13 nm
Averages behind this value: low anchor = 36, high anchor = 38.8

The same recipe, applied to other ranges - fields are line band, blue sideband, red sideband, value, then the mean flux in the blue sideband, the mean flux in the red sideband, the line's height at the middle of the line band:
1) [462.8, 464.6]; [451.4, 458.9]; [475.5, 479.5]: 0.013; 35.5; 38.3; 36.5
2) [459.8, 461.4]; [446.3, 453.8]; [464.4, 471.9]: -0.080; 35.6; 36.1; 35.9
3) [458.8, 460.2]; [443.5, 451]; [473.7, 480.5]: -0.057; 34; 39.1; 36.1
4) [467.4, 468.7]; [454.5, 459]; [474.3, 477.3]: -0.003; 36.2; 38.5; 37.6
